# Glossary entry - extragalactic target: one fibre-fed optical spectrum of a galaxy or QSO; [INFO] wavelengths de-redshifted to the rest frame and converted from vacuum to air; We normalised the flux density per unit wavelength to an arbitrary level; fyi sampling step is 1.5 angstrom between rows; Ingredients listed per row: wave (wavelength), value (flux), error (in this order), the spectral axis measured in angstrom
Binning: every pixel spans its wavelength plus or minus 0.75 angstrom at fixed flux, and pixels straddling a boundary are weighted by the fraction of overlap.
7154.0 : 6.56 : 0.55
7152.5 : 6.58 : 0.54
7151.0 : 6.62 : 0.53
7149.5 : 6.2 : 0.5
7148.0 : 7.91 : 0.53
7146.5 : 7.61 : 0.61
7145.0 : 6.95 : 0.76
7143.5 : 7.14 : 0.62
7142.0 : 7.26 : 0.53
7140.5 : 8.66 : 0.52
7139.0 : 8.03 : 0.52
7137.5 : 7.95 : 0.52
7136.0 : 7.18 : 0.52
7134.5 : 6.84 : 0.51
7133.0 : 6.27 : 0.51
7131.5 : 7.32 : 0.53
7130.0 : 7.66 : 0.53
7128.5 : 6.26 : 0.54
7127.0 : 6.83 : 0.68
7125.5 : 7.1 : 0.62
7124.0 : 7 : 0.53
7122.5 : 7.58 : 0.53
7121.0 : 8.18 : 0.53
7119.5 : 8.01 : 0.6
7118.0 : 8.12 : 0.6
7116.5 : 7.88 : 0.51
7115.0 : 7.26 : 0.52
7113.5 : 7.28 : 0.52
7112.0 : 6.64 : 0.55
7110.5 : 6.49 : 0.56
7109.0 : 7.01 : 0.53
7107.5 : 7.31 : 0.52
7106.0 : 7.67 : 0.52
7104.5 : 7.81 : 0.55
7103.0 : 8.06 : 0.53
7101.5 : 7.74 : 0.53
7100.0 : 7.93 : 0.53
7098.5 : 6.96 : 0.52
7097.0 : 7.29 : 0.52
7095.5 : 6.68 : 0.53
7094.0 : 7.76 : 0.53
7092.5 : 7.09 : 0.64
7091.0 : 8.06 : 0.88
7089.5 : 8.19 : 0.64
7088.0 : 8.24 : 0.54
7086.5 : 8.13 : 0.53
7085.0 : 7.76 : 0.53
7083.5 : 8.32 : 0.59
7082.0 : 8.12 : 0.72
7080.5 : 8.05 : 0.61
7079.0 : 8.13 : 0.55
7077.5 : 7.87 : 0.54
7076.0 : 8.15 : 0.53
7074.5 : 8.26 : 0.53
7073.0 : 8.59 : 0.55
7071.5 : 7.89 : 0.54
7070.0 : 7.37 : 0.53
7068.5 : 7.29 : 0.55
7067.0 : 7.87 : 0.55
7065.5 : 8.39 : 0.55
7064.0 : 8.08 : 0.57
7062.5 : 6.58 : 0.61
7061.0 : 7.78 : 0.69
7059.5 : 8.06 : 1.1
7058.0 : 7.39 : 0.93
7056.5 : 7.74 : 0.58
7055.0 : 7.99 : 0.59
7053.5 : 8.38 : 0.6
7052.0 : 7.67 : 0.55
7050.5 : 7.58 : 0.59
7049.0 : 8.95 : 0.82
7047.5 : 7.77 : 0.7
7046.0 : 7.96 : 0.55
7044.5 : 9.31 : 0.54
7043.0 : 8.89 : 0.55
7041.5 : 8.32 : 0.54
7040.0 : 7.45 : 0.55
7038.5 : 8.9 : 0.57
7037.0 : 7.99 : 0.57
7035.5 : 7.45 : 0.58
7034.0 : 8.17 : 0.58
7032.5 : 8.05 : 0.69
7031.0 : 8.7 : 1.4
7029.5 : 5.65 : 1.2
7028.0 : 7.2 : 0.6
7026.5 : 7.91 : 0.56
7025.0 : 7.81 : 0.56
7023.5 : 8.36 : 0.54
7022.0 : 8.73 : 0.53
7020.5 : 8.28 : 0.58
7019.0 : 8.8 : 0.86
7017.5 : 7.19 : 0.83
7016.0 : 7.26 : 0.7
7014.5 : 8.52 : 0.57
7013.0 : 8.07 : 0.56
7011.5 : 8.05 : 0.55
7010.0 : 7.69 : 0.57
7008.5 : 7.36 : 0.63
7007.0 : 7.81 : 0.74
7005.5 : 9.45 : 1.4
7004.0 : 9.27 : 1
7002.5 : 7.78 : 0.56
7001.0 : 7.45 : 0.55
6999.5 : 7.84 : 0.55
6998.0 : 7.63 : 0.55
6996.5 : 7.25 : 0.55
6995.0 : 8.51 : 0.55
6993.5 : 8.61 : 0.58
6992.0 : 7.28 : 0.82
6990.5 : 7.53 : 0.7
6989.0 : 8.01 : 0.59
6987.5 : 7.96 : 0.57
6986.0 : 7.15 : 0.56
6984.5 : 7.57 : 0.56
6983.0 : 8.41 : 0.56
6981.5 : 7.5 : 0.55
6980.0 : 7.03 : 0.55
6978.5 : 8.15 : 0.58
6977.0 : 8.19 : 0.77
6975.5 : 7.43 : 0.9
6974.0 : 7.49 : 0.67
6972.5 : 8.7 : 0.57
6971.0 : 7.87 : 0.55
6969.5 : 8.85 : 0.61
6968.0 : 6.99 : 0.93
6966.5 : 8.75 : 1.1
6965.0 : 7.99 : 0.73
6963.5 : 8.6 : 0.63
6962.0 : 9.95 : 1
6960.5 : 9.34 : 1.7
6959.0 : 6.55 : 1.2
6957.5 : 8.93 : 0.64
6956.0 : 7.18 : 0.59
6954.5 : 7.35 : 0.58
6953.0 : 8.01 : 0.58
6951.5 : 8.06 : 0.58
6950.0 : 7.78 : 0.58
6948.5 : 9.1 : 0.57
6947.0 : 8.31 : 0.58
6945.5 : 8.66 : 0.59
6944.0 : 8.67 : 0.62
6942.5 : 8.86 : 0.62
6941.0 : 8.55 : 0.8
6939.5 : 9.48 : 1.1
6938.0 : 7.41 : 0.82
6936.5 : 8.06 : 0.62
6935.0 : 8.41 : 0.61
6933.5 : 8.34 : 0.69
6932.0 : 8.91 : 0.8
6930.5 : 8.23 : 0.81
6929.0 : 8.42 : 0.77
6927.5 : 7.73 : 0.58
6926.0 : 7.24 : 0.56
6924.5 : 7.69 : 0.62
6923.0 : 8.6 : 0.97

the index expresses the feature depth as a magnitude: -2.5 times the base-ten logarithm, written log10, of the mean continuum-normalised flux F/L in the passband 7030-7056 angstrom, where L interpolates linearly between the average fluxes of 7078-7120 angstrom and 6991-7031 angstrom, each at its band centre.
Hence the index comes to -0.05 mag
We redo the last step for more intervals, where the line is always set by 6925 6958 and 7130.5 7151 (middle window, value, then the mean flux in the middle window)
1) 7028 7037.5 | 0.028 mag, 7.62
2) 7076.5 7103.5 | -0.035 mag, 7.8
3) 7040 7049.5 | -0.090 mag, 8.44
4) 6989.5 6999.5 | 0.026 mag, 7.81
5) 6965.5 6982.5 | 0.025 mag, 7.91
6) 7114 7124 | -0.050 mag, 7.76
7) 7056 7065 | 0.009 mag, 7.62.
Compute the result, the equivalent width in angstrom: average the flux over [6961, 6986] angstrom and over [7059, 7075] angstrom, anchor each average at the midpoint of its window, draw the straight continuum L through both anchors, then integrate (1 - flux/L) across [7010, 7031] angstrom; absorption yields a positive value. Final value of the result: 0.24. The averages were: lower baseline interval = 8.08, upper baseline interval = 7.82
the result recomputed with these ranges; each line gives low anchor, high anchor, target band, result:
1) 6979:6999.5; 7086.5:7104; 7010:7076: -2.32 angstrom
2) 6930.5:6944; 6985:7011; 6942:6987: 0.70 angstrom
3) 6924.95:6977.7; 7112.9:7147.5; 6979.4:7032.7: 0.69 angstrom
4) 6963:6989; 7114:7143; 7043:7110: -2.21 angstrom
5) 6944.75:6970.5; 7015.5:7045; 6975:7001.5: 1.30 angstrom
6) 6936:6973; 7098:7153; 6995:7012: 0.11 angstrom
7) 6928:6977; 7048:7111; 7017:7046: -0.34 angstrom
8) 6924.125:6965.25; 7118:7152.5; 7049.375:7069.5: -0.20 angstrom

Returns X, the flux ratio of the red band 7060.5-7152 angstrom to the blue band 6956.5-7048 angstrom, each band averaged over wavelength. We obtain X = 0.94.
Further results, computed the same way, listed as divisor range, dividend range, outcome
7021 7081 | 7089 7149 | 0.93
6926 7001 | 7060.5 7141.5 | 0.94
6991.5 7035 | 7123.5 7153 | 0.90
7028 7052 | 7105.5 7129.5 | 0.91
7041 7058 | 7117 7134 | 0.89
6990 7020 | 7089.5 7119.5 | 0.94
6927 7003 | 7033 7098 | 0.98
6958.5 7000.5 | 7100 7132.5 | 0.93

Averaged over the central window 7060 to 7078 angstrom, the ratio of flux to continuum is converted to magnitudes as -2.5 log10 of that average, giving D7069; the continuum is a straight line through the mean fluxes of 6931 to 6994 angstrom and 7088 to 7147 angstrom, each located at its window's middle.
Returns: -0.03 mag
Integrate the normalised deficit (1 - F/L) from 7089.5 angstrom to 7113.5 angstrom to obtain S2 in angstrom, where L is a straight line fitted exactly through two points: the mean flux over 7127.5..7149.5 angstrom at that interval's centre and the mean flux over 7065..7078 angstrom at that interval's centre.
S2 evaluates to 0.9 angstrom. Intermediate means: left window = 7.96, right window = 7.31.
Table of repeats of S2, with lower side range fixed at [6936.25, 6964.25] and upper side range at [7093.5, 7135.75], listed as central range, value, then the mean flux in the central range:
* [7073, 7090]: -1.4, 8.13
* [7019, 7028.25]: -0.3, 8.16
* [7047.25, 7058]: -0.4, 7.98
